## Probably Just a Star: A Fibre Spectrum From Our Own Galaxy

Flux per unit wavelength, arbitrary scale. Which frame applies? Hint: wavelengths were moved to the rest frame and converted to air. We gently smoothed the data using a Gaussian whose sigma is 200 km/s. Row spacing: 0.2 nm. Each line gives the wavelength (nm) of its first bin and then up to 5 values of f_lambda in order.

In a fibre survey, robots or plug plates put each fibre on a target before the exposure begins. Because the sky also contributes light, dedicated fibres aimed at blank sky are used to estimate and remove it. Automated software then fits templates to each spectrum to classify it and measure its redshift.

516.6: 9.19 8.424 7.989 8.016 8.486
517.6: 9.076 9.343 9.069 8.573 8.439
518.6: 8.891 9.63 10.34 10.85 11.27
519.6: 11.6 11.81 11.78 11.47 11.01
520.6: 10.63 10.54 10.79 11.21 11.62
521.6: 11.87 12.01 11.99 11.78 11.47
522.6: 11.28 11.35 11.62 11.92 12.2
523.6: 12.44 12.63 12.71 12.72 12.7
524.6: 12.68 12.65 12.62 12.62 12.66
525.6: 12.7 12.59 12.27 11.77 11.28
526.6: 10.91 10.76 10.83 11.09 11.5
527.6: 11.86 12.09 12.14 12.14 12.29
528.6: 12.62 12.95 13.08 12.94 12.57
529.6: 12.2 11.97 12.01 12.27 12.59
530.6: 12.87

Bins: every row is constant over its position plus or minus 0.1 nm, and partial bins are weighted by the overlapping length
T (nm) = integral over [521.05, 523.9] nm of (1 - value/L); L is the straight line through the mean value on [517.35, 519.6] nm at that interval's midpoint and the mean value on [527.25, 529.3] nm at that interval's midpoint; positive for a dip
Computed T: -0.29 nm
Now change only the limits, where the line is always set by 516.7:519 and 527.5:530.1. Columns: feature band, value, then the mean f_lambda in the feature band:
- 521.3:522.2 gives -0.160 nm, 11.9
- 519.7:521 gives -0.213 nm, 11.2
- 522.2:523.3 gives -0.123 nm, 11.6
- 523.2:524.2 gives -0.164 nm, 12.5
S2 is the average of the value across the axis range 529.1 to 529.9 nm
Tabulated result 12.4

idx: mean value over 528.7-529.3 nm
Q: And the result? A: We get 13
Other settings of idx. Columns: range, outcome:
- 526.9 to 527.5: 11.1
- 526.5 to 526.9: 10.8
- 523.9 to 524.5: 12.7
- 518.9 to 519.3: 10.6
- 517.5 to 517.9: 9.21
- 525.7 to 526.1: 12.4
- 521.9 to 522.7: 11.6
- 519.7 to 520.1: 11.8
